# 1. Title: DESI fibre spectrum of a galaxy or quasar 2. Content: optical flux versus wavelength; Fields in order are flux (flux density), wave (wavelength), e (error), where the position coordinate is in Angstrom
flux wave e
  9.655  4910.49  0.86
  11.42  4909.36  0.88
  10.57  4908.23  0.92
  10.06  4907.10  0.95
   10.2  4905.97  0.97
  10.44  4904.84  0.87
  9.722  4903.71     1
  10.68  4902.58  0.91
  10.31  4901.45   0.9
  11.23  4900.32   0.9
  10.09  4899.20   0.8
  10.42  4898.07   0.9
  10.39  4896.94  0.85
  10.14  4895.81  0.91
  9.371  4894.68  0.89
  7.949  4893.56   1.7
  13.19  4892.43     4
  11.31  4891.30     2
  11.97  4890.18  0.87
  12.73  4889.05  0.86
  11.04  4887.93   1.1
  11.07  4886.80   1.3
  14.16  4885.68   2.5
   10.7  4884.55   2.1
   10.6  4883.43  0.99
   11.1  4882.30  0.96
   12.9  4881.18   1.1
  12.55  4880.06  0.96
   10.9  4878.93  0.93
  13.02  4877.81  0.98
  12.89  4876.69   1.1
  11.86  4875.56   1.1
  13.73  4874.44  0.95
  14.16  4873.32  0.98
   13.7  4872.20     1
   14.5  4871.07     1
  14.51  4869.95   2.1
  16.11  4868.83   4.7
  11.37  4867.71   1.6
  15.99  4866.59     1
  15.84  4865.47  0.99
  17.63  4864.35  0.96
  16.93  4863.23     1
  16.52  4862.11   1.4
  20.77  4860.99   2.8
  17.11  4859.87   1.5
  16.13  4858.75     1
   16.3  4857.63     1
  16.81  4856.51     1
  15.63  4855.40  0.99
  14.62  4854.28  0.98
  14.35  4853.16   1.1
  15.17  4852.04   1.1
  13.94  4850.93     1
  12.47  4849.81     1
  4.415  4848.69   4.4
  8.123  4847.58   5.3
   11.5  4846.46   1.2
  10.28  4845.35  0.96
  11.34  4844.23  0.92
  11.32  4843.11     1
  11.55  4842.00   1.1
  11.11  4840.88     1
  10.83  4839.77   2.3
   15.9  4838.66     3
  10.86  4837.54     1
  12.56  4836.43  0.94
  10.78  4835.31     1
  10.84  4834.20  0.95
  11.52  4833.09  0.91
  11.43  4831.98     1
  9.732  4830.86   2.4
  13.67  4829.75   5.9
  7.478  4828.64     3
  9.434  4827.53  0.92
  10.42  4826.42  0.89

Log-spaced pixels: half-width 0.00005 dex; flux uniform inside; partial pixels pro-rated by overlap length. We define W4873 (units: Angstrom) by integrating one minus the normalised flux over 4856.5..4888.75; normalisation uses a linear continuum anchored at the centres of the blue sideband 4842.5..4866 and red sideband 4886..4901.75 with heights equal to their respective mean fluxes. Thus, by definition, -3.6 Angstrom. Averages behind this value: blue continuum 14.1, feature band 14.1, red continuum 10.9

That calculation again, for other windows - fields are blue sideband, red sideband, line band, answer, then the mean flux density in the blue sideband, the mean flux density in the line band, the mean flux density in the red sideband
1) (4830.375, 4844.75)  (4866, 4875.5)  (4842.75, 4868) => -2.3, 11.5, 14.2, 14.1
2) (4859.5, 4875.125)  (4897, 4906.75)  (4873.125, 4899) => 2.3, 15.6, 11.6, 10.4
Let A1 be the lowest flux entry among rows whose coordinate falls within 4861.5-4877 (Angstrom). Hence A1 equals 11.37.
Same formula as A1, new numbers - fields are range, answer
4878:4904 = 7.949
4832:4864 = 4.415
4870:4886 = 10.6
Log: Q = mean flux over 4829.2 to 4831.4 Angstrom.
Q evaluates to 11.7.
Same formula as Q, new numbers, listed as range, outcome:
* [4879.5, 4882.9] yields 12.2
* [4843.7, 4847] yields 11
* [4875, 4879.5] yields 12.2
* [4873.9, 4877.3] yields 12.8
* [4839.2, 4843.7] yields 11.2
